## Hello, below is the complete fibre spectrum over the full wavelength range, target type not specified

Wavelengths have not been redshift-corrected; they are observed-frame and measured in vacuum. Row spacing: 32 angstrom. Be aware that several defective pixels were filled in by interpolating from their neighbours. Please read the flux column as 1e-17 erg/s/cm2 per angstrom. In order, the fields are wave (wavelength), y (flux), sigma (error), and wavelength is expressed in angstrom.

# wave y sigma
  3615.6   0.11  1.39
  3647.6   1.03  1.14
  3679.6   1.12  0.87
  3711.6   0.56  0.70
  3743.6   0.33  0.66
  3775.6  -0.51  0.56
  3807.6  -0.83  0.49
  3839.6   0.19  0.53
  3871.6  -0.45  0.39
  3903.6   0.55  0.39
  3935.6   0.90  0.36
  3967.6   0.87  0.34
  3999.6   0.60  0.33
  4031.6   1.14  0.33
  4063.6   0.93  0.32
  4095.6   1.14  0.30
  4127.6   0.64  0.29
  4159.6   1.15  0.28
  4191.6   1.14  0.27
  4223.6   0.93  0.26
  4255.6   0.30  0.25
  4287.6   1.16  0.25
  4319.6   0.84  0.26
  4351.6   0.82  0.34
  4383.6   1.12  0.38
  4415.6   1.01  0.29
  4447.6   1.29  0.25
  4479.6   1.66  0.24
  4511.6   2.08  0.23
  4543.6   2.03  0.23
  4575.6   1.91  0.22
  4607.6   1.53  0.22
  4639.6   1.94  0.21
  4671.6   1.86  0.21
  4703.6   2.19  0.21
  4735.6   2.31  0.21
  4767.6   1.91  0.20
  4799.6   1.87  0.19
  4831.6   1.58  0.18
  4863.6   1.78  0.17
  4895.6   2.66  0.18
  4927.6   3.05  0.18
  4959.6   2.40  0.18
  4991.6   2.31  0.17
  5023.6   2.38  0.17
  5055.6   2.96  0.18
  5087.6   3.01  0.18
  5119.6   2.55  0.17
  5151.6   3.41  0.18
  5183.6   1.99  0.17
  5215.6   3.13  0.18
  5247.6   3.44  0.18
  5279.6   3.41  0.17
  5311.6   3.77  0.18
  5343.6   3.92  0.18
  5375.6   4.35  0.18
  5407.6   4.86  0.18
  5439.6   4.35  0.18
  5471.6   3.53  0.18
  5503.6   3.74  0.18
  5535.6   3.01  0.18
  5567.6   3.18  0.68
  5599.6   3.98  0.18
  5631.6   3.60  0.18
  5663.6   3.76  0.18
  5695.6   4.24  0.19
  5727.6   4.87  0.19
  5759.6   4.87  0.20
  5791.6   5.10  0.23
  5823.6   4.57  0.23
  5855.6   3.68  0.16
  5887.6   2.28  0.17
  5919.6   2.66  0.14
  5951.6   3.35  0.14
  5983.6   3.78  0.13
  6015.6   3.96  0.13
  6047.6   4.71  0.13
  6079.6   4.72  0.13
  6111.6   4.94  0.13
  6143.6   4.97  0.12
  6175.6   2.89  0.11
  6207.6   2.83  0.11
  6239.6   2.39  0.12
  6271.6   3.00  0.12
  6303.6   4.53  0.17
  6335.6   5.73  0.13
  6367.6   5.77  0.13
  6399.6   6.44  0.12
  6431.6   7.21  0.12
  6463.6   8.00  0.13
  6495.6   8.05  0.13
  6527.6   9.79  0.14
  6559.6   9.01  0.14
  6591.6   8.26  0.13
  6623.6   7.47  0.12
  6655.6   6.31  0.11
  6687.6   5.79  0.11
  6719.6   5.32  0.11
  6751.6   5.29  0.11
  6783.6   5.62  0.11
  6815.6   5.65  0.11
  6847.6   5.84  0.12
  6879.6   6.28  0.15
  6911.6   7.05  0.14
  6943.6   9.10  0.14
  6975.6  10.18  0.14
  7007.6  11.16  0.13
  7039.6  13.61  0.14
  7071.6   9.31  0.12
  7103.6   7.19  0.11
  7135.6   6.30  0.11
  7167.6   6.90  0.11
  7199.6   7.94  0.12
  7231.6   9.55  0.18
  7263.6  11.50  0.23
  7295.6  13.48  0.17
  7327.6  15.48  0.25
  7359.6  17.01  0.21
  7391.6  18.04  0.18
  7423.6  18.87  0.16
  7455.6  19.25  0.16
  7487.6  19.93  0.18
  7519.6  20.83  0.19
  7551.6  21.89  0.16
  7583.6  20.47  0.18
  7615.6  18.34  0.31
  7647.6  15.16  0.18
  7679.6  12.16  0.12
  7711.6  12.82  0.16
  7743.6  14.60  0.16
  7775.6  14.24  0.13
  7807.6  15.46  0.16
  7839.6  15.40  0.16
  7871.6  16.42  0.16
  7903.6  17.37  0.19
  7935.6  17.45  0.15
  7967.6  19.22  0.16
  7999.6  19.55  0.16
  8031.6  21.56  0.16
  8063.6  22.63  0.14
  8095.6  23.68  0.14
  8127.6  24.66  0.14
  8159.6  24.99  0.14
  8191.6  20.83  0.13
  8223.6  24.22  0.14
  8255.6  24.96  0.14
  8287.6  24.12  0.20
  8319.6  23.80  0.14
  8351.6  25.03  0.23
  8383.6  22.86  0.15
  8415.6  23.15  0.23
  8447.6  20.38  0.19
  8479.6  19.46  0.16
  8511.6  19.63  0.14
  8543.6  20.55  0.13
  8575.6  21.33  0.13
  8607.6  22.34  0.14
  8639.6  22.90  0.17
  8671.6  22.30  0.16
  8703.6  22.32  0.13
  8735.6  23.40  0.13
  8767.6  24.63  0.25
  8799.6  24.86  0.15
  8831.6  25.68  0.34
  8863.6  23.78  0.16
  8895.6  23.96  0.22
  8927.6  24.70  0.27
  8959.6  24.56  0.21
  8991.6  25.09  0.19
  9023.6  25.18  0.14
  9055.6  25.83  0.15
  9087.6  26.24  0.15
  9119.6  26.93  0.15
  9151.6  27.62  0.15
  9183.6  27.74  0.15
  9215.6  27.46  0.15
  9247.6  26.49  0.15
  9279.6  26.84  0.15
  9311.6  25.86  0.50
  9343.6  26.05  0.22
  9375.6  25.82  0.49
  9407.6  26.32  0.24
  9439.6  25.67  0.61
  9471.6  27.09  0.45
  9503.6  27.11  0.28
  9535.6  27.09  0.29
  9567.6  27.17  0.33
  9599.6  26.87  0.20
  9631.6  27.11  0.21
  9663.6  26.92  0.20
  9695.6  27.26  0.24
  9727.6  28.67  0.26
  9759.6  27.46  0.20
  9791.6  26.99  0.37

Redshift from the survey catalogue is 0.00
